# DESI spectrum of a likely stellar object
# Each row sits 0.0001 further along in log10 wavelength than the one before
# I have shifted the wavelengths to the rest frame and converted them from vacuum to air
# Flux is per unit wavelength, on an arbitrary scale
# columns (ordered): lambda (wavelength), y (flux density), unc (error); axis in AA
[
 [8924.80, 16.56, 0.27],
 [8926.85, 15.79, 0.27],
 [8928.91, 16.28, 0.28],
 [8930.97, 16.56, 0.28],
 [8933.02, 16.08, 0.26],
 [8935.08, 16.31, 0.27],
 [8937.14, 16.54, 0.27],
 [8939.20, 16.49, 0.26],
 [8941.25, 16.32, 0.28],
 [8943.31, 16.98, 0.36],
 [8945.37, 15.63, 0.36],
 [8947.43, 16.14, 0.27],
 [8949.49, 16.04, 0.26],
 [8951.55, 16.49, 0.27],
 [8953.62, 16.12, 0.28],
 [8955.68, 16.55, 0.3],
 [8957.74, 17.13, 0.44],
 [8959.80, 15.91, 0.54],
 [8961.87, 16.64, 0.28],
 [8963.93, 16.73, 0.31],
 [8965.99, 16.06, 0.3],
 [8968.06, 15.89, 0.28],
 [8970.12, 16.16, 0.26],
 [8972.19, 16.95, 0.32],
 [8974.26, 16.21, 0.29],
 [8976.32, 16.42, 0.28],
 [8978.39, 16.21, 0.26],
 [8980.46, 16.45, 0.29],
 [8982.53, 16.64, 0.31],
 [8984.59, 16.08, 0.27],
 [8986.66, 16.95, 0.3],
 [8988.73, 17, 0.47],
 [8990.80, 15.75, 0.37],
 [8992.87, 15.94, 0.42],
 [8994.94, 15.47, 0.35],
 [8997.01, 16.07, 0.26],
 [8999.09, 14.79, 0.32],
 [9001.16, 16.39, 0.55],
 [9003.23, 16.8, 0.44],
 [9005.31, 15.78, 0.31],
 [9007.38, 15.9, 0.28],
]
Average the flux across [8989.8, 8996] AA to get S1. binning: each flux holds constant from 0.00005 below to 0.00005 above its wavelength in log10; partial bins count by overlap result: 15.7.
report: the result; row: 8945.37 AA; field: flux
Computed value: 15.63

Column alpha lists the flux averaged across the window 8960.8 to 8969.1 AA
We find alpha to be 16.3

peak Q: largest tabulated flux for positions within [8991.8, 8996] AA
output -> 15.94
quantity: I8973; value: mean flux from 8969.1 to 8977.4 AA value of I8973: 16.4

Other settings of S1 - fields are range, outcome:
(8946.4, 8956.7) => 16.3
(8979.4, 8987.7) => 16.5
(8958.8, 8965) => 16.4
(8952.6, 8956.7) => 16.3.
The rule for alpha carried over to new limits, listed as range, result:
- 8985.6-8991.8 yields 16.6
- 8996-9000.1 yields 15.4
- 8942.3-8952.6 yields 16.2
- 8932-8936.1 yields 16.2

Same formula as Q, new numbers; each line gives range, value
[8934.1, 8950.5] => 16.98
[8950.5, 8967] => 17.13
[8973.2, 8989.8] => 17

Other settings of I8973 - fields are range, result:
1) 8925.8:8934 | 16.2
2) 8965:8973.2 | 16.3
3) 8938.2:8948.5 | 16.3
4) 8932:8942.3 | 16.4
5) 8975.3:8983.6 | 16.4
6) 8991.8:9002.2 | 15.7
